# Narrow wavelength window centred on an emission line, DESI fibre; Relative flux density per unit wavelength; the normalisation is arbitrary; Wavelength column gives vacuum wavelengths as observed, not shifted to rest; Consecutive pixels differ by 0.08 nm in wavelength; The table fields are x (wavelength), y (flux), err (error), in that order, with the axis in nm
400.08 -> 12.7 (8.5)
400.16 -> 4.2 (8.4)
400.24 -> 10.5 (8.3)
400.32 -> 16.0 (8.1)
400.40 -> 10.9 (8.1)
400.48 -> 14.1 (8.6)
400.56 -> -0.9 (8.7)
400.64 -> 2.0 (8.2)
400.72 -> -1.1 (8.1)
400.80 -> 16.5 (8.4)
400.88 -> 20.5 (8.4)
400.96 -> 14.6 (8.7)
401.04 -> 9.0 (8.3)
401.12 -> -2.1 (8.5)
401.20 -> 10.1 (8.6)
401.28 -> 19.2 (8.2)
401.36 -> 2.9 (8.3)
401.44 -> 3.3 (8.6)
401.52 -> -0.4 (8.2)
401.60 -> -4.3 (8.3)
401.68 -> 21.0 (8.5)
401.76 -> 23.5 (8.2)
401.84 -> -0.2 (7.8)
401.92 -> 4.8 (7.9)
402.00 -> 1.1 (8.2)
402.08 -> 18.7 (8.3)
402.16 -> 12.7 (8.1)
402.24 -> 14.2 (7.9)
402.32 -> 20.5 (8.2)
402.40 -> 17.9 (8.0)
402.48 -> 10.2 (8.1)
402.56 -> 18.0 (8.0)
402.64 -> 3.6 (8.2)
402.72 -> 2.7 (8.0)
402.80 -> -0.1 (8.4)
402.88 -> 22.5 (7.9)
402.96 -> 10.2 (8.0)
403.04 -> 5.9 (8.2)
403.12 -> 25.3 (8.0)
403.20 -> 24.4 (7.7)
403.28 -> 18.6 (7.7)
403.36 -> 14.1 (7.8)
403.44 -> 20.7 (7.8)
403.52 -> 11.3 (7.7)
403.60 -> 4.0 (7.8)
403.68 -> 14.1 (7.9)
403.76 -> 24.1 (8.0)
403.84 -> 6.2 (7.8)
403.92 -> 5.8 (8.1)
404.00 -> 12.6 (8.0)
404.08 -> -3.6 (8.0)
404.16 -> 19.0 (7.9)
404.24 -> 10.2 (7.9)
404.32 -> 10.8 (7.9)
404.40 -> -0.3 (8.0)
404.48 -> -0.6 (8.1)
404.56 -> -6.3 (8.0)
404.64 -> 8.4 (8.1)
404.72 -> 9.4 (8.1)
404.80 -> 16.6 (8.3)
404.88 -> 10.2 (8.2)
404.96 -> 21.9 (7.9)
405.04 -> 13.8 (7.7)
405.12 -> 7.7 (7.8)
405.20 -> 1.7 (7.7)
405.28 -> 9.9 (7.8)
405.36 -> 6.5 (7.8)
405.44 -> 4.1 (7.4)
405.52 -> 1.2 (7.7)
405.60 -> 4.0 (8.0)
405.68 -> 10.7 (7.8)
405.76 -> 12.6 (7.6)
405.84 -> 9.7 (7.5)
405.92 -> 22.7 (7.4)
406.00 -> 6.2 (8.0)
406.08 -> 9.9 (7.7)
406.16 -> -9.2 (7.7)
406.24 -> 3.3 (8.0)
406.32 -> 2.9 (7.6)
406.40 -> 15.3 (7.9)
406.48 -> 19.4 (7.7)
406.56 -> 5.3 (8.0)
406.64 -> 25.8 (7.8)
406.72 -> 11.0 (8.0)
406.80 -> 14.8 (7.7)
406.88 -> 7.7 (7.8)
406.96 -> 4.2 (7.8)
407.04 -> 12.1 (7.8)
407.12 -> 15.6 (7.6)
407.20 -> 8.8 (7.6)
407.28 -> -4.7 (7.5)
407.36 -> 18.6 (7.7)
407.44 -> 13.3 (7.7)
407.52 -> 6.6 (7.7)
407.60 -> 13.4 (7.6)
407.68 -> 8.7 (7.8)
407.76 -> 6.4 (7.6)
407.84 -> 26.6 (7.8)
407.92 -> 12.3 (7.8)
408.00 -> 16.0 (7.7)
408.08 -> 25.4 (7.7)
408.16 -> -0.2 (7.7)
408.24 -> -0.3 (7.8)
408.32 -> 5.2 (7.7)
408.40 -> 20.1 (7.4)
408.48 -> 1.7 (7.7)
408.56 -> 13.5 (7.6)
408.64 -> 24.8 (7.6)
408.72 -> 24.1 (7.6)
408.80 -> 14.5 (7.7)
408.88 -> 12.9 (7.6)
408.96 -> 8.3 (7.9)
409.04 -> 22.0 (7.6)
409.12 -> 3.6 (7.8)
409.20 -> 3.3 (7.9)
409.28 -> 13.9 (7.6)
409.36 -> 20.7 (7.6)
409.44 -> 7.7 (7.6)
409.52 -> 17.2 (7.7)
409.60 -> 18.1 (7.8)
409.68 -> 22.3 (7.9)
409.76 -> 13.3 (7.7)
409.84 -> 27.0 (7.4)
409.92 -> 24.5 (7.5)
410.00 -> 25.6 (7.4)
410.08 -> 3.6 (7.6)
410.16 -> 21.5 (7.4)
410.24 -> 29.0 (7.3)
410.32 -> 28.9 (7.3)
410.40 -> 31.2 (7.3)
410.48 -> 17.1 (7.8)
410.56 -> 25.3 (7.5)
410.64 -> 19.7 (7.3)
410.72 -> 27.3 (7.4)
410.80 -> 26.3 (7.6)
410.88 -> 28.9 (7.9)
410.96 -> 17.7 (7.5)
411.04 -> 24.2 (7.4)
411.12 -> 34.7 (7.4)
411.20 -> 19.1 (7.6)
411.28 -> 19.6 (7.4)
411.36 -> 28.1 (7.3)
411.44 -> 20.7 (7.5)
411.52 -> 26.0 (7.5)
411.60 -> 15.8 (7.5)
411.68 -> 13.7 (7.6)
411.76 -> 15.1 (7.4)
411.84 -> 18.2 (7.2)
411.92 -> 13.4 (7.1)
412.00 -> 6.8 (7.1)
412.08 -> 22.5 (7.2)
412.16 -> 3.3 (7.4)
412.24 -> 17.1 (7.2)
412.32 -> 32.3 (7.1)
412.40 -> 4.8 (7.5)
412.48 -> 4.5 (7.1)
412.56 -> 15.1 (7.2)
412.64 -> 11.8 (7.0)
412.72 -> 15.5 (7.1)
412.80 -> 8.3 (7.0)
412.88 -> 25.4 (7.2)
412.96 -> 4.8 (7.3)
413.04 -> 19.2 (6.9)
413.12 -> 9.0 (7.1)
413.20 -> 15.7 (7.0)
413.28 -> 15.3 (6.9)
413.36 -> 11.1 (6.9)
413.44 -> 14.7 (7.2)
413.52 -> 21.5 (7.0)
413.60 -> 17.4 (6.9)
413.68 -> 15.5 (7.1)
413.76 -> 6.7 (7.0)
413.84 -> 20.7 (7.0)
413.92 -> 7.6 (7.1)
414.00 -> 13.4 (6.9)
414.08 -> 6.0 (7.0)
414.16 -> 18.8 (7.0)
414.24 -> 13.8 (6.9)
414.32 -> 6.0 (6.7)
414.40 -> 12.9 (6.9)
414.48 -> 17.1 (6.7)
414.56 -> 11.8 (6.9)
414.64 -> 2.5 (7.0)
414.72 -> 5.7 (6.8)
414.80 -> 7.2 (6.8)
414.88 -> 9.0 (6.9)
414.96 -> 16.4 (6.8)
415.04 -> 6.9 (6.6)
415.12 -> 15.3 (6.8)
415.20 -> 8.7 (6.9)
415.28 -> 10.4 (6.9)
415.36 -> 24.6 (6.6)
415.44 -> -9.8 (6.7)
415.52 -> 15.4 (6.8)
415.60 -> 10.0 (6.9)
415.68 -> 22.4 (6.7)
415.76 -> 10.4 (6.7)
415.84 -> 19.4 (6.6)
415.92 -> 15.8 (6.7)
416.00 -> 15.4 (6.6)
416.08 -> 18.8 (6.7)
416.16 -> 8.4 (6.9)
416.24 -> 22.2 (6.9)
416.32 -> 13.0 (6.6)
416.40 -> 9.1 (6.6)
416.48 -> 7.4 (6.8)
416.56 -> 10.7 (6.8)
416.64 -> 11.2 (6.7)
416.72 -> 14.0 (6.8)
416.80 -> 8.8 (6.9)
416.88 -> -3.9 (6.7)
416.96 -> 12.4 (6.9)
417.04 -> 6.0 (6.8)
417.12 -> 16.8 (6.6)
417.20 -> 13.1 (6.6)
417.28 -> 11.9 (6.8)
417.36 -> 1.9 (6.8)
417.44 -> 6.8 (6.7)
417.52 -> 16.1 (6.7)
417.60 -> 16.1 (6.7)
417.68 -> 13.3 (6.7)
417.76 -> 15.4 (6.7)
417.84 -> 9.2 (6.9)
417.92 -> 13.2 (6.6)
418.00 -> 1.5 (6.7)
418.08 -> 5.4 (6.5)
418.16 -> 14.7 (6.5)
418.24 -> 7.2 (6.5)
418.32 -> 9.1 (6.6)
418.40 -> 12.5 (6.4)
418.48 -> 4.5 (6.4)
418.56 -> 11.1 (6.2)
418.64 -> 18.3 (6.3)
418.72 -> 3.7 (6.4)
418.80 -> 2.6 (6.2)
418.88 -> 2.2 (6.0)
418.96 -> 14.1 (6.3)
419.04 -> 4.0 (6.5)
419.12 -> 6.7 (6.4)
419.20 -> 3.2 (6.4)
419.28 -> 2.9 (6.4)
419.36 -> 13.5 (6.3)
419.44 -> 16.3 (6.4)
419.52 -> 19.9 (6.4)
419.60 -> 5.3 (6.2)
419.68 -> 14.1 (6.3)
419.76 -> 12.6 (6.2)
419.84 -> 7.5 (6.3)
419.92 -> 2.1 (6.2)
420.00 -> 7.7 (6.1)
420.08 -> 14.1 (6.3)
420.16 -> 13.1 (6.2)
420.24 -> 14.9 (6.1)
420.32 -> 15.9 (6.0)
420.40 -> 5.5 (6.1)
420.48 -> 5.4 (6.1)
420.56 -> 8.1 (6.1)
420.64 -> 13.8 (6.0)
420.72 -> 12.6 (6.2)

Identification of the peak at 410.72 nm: Mg II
